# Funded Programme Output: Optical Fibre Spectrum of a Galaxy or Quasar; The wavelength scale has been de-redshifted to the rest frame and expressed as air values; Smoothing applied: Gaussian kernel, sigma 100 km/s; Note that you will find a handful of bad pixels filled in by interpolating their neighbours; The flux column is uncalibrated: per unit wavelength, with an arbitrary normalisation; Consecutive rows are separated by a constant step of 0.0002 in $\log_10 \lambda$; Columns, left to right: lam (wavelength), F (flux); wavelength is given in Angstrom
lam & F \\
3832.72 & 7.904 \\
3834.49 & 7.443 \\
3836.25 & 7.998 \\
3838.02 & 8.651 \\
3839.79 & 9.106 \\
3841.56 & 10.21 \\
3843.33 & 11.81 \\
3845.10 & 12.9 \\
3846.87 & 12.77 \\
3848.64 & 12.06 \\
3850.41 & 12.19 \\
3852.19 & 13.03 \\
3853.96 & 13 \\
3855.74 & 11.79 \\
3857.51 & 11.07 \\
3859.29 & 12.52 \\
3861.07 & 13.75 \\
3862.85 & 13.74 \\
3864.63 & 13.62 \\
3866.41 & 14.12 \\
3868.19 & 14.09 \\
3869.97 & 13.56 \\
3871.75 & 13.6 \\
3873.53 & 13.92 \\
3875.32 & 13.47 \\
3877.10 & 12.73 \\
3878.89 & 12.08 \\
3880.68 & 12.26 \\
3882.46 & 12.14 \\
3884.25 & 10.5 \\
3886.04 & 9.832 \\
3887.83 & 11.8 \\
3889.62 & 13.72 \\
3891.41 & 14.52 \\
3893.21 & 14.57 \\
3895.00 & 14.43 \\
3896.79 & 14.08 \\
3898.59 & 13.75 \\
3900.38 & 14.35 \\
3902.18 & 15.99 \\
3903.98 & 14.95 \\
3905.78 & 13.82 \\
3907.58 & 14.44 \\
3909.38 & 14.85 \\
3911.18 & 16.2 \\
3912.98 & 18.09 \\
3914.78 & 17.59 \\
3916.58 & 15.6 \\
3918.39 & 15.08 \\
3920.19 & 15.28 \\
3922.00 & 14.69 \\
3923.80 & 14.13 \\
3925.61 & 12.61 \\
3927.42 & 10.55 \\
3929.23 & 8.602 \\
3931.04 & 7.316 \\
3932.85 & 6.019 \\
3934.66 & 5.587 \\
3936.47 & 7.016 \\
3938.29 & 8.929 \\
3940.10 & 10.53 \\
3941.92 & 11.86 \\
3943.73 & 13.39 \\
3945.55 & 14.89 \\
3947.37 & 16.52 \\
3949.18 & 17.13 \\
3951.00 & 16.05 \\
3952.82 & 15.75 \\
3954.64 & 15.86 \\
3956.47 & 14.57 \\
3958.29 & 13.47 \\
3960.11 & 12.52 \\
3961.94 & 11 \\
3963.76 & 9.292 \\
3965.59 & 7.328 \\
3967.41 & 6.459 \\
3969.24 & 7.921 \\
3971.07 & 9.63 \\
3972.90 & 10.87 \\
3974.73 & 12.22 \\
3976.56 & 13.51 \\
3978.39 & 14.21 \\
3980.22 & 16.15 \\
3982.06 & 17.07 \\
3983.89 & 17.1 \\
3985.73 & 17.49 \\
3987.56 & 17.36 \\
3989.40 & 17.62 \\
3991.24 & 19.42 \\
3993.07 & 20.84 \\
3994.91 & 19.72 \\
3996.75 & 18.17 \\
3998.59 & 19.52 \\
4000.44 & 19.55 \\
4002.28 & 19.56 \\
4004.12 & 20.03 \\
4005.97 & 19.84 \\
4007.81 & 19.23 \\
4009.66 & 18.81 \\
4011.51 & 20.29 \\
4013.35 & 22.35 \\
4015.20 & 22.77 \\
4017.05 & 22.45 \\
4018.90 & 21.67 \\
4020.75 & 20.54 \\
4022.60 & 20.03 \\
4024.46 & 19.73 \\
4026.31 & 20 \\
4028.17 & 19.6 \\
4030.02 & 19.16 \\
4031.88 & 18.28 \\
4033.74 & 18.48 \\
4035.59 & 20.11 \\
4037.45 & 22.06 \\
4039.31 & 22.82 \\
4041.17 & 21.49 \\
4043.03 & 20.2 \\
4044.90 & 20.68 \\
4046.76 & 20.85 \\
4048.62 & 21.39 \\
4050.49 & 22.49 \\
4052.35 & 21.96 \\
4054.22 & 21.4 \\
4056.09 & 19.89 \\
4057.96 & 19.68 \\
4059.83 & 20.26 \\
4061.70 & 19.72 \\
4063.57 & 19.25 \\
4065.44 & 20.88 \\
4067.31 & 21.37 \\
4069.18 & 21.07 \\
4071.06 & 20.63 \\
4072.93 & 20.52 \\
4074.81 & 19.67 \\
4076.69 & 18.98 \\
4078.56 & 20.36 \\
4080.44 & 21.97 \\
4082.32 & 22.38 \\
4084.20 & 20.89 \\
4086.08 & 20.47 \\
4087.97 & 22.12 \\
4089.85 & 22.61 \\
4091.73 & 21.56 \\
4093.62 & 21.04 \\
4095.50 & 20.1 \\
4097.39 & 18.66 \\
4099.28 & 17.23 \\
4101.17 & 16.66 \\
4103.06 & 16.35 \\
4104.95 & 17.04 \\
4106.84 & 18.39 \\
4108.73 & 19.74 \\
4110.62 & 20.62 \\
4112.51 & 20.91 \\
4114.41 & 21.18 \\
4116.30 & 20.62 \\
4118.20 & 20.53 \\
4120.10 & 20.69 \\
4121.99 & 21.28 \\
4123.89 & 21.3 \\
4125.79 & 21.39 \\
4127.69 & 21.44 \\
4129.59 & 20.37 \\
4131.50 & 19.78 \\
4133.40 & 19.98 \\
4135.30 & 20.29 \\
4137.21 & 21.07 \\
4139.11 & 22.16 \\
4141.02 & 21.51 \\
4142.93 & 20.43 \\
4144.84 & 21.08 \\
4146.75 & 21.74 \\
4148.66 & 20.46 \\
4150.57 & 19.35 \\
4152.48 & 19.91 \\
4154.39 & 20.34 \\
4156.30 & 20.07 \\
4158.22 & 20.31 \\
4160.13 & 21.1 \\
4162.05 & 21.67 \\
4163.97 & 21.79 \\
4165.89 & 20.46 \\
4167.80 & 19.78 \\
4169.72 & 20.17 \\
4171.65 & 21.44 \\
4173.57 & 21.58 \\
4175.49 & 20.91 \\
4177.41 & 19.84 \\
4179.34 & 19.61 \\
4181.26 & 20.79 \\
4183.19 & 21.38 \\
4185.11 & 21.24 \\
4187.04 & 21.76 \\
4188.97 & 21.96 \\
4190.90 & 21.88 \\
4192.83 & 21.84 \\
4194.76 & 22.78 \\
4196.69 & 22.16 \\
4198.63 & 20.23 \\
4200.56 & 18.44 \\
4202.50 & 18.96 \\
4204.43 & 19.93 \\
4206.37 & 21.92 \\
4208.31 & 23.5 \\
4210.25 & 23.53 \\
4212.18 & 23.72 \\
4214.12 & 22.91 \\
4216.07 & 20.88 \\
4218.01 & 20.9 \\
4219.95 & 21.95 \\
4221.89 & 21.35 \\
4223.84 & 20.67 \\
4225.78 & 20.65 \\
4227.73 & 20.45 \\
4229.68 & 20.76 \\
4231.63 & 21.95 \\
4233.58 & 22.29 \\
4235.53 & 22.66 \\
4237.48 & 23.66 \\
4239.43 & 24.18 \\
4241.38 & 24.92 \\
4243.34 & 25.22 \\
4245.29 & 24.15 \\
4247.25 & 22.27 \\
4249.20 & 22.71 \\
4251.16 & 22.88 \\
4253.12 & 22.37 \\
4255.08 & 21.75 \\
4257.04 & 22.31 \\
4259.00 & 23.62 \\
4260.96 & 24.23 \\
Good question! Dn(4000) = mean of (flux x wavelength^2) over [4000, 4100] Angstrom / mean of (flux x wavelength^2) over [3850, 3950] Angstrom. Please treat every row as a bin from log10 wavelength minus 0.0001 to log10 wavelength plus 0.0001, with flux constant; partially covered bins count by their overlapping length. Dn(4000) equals 1.7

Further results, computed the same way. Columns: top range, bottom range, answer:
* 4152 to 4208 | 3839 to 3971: 1.88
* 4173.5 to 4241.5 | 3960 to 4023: 1.43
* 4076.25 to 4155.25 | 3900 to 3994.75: 1.64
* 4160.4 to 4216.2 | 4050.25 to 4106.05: 1.11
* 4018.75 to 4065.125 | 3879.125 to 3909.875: 1.63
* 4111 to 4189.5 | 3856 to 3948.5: 1.81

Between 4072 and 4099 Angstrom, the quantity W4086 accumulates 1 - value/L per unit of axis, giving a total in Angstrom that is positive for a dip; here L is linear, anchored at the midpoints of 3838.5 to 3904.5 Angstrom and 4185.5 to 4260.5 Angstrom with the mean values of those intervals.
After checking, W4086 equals -3.2 Angstrom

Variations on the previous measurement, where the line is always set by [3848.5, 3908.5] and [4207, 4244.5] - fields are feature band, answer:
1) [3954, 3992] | 5.9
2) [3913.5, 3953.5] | 5.8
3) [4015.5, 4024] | -2.1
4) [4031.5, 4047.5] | -2.9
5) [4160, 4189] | 0.2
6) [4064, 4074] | -1.4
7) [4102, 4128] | -0.7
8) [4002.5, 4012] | -1.7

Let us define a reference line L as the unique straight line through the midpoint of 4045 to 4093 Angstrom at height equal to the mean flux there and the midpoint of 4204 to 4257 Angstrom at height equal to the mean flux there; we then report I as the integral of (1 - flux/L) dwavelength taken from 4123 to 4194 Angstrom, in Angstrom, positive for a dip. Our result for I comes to 2.8 Angstrom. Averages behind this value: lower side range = 20.9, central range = 20.9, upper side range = 22.4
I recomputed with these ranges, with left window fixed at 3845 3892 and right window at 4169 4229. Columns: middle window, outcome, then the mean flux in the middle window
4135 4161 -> -1.0 Angstrom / 20.7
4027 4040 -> -2.3 Angstrom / 20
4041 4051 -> -2.2 Angstrom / 21.1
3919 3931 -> 1.6 Angstrom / 12.3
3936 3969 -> 5.7 Angstrom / 12.3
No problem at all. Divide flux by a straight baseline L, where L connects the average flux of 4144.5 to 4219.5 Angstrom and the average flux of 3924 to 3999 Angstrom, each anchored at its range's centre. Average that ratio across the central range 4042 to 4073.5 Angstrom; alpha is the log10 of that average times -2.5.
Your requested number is -0.24 mag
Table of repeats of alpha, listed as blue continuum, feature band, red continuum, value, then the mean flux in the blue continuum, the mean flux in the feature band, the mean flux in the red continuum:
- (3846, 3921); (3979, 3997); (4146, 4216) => -0.11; 13.7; 18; 21.1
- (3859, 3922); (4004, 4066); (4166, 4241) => -0.18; 14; 20.5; 21.5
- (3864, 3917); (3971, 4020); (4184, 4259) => -0.10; 13.9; 18.2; 22.1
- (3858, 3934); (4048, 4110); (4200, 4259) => -0.11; 13.4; 20.2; 22.2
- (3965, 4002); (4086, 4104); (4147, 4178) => -0.06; 15.3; 19.6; 20.6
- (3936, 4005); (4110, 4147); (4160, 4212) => -0.08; 14.5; 20.9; 21.2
